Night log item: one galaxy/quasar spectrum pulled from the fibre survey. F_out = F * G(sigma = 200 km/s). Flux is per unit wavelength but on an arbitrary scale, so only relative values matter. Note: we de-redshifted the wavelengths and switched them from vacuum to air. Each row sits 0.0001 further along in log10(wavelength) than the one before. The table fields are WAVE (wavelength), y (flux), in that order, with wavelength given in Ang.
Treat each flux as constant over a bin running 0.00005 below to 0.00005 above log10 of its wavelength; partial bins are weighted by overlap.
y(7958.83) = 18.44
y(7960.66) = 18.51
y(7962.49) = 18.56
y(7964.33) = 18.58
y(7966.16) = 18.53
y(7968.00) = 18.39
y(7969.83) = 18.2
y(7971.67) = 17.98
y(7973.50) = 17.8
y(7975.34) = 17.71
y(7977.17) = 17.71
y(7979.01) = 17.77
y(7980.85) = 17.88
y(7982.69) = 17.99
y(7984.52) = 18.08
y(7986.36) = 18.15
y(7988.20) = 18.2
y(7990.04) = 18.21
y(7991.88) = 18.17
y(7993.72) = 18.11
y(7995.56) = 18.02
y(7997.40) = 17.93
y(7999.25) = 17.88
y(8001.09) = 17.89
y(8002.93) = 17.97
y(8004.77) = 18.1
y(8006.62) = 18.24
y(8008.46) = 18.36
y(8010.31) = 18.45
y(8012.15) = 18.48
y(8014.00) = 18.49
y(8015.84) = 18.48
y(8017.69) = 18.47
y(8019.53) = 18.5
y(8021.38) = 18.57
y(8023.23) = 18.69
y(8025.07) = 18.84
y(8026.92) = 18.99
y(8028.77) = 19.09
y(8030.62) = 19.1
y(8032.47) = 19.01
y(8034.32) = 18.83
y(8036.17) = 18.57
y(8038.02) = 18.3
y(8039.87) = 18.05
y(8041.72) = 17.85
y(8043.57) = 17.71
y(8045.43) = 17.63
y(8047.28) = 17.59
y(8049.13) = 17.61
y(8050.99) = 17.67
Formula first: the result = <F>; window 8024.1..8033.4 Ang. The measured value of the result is 19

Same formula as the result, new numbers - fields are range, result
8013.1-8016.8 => 18.5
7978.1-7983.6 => 17.9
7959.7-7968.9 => 18.5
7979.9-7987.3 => 18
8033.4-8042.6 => 18.3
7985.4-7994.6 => 18.2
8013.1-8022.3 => 18.5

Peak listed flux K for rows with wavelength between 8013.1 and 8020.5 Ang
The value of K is 18.5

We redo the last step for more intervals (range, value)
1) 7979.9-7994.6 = 18.21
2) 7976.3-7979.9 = 17.77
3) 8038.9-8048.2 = 18.05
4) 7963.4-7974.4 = 18.58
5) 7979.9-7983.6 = 17.99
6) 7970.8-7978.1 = 17.98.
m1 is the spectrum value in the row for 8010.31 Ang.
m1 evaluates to 18.45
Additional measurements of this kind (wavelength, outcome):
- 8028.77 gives 19.09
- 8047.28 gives 17.59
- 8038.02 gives 18.3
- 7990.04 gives 18.21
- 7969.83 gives 18.2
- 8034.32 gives 18.83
